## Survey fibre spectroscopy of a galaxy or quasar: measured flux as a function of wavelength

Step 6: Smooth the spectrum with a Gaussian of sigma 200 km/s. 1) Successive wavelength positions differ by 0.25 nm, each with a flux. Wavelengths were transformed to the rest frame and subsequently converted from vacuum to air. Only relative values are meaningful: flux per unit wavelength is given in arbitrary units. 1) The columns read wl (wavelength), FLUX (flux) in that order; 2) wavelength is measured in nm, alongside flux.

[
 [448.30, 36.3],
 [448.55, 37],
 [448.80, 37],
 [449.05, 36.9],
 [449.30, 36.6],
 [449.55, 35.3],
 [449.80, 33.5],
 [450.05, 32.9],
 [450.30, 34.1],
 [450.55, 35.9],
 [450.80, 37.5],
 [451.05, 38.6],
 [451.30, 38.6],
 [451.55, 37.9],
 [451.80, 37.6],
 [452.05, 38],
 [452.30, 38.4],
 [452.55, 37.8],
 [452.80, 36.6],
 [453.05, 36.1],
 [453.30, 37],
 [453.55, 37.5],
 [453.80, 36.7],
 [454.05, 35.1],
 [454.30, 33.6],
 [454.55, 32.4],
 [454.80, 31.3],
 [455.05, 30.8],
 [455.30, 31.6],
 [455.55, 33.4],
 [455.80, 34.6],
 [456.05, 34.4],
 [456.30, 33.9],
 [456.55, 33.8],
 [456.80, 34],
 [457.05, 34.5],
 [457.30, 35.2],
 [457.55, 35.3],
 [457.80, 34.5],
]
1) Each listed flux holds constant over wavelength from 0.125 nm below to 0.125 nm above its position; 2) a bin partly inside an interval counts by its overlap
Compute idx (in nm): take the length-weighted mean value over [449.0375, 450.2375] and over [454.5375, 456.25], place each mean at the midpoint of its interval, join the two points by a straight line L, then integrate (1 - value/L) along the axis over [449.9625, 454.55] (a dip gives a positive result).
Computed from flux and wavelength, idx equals -0.37 nm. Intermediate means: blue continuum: 34.8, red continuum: 32.7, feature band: 36.6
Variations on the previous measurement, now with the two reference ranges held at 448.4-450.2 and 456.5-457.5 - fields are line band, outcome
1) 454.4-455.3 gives 0.08 nm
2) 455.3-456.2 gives 0.02 nm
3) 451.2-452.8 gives -0.12 nm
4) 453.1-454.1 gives -0.05 nm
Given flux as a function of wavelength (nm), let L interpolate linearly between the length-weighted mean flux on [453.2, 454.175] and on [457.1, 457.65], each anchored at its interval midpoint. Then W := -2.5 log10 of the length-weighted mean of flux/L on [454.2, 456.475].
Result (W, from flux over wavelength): 0.10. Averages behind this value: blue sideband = 36.6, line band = 32.9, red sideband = 35.1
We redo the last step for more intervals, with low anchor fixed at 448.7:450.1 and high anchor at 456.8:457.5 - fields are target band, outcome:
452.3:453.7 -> -0.06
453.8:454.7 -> 0.03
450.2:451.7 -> -0.05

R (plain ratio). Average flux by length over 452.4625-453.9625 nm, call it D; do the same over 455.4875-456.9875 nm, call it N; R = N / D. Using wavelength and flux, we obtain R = 0.9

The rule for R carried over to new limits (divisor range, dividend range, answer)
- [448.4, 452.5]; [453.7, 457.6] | 0.92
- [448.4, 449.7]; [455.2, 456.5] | 0.92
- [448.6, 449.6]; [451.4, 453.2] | 1.03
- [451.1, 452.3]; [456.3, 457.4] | 0.90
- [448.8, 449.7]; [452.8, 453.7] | 1.01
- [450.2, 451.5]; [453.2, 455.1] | 0.93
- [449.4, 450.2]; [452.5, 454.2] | 1.08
